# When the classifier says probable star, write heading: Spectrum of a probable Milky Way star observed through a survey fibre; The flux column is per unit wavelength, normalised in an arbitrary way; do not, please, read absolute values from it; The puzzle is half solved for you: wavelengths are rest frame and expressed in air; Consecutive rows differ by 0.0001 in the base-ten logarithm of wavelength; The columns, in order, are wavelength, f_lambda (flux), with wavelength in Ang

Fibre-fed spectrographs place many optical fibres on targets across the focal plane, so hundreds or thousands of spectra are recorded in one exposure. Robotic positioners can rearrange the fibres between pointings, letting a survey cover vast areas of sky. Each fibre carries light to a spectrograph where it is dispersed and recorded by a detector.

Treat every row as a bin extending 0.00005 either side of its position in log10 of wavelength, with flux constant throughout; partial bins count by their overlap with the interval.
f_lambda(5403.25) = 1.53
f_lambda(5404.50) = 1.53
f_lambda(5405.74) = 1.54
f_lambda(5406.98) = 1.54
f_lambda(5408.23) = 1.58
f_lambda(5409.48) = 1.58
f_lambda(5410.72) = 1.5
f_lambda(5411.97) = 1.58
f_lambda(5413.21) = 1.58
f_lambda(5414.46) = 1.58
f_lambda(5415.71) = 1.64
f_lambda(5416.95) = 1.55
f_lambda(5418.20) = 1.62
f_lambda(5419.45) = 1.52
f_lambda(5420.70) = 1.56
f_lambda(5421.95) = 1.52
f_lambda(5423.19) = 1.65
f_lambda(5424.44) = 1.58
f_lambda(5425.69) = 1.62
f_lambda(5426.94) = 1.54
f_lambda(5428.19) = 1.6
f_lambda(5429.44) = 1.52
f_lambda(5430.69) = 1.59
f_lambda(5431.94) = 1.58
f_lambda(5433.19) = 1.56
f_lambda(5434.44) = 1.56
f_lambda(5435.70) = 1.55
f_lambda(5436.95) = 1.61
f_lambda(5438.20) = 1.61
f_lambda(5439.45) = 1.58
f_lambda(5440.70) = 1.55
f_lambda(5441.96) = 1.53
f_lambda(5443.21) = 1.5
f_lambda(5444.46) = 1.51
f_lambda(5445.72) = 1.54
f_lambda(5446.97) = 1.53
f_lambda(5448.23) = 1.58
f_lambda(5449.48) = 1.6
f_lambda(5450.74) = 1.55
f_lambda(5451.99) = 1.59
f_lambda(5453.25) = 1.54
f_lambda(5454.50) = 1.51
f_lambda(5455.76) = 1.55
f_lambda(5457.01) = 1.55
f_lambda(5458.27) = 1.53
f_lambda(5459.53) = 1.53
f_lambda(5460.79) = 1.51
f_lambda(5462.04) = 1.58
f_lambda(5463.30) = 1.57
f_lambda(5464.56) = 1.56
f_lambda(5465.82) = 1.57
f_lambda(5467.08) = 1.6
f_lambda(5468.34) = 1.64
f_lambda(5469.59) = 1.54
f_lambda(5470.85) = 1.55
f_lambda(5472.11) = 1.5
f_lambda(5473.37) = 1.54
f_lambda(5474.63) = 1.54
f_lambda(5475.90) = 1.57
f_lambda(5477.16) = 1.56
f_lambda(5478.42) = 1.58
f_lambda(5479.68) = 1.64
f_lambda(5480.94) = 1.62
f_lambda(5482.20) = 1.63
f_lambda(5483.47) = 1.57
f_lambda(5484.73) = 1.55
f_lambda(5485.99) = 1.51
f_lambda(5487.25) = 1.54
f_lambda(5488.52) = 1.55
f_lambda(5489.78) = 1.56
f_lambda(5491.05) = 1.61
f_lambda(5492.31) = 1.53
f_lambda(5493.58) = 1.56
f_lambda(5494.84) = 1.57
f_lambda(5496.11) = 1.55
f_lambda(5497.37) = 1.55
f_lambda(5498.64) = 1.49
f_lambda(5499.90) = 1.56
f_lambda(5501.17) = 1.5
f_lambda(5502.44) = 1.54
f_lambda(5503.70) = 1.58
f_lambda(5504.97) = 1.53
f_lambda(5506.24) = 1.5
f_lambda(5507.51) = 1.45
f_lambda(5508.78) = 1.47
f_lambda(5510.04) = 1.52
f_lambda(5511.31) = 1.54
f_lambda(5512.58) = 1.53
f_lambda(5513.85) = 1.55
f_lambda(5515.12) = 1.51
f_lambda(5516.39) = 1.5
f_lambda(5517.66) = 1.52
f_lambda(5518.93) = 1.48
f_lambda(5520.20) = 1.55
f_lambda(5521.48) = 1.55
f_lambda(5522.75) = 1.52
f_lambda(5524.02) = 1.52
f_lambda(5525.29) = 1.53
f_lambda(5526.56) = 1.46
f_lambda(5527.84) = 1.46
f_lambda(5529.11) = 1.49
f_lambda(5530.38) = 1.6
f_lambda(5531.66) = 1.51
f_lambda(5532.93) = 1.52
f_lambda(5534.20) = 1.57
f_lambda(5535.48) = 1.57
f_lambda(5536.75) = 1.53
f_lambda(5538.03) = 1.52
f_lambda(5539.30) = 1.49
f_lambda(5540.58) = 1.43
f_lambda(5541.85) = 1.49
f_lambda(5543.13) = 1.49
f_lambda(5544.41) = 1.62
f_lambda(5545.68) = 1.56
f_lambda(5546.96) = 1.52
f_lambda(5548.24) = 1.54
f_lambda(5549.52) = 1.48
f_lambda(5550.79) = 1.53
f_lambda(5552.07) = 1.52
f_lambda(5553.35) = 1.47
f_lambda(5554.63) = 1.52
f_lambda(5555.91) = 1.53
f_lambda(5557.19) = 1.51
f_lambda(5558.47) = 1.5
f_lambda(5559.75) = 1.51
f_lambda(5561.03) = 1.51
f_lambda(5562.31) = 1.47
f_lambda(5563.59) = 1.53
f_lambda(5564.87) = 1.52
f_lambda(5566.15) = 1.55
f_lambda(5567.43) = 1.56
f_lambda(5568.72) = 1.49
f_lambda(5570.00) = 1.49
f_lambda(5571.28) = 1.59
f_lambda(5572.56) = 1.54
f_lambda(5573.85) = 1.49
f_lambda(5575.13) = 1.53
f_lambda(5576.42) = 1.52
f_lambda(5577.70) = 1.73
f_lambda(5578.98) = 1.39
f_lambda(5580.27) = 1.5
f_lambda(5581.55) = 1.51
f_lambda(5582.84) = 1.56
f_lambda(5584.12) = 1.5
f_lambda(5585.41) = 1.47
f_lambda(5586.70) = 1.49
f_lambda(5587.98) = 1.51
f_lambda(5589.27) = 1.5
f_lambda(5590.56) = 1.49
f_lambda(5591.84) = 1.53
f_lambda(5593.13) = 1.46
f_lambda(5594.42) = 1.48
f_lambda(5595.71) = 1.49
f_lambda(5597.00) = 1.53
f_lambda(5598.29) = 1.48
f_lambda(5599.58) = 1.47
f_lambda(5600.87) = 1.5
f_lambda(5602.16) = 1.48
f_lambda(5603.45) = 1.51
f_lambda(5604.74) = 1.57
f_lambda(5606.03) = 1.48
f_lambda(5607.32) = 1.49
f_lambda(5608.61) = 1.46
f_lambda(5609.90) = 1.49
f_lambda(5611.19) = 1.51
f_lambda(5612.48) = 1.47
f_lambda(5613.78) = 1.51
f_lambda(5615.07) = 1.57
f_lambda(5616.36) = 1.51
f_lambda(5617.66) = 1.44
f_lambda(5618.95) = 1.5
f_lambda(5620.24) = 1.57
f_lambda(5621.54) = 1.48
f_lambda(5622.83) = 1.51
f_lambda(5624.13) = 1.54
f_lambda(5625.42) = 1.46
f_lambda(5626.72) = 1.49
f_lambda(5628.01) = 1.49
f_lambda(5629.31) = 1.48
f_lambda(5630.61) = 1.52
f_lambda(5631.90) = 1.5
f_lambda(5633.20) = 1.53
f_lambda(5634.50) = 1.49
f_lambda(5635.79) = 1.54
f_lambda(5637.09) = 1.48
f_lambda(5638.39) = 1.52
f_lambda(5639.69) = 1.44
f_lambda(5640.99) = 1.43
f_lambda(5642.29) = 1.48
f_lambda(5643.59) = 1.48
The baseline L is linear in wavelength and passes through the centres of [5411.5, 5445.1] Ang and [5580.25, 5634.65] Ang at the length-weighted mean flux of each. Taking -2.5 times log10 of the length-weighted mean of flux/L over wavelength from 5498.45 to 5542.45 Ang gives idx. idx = 0.01 mag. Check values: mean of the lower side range 1.57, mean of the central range 1.52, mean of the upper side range 1.5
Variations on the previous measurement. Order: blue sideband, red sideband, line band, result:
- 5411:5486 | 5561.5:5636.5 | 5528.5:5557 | 0.00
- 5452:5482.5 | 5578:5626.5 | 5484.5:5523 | 0.01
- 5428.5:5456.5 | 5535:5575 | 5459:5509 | -0.01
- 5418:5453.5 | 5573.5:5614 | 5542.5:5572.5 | 0.00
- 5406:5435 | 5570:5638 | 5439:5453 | 0.01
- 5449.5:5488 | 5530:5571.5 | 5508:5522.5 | 0.01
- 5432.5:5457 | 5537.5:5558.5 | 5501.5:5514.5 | 0.01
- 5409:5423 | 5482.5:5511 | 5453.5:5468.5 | 0.00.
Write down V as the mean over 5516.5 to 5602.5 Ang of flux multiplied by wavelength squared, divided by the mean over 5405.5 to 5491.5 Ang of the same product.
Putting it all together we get 1.0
